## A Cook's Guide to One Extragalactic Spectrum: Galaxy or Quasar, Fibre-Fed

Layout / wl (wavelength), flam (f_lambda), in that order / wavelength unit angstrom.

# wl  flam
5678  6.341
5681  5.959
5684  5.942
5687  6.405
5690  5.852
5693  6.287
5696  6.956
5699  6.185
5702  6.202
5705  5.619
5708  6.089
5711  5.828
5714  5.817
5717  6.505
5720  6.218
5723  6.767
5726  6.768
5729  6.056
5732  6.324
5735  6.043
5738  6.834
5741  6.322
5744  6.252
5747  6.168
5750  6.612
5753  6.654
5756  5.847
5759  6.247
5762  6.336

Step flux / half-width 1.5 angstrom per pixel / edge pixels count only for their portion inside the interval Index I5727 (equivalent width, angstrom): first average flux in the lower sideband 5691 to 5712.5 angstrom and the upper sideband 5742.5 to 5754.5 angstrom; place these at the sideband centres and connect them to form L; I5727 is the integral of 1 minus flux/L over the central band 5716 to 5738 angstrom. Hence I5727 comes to -0.4 angstrom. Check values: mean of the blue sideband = 6.16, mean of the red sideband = 6.42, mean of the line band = 6.41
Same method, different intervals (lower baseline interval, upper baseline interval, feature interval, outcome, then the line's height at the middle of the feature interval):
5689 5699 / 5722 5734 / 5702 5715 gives 1.1 angstrom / 6.4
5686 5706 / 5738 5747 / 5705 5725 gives 0.3 angstrom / 6.28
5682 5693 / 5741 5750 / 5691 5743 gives -0.7 angstrom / 6.2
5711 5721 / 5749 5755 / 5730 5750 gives 0.3 angstrom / 6.42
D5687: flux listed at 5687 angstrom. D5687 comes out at 6.405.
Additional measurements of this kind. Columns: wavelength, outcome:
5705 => 5.619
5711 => 5.828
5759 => 6.247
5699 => 6.185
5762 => 6.336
